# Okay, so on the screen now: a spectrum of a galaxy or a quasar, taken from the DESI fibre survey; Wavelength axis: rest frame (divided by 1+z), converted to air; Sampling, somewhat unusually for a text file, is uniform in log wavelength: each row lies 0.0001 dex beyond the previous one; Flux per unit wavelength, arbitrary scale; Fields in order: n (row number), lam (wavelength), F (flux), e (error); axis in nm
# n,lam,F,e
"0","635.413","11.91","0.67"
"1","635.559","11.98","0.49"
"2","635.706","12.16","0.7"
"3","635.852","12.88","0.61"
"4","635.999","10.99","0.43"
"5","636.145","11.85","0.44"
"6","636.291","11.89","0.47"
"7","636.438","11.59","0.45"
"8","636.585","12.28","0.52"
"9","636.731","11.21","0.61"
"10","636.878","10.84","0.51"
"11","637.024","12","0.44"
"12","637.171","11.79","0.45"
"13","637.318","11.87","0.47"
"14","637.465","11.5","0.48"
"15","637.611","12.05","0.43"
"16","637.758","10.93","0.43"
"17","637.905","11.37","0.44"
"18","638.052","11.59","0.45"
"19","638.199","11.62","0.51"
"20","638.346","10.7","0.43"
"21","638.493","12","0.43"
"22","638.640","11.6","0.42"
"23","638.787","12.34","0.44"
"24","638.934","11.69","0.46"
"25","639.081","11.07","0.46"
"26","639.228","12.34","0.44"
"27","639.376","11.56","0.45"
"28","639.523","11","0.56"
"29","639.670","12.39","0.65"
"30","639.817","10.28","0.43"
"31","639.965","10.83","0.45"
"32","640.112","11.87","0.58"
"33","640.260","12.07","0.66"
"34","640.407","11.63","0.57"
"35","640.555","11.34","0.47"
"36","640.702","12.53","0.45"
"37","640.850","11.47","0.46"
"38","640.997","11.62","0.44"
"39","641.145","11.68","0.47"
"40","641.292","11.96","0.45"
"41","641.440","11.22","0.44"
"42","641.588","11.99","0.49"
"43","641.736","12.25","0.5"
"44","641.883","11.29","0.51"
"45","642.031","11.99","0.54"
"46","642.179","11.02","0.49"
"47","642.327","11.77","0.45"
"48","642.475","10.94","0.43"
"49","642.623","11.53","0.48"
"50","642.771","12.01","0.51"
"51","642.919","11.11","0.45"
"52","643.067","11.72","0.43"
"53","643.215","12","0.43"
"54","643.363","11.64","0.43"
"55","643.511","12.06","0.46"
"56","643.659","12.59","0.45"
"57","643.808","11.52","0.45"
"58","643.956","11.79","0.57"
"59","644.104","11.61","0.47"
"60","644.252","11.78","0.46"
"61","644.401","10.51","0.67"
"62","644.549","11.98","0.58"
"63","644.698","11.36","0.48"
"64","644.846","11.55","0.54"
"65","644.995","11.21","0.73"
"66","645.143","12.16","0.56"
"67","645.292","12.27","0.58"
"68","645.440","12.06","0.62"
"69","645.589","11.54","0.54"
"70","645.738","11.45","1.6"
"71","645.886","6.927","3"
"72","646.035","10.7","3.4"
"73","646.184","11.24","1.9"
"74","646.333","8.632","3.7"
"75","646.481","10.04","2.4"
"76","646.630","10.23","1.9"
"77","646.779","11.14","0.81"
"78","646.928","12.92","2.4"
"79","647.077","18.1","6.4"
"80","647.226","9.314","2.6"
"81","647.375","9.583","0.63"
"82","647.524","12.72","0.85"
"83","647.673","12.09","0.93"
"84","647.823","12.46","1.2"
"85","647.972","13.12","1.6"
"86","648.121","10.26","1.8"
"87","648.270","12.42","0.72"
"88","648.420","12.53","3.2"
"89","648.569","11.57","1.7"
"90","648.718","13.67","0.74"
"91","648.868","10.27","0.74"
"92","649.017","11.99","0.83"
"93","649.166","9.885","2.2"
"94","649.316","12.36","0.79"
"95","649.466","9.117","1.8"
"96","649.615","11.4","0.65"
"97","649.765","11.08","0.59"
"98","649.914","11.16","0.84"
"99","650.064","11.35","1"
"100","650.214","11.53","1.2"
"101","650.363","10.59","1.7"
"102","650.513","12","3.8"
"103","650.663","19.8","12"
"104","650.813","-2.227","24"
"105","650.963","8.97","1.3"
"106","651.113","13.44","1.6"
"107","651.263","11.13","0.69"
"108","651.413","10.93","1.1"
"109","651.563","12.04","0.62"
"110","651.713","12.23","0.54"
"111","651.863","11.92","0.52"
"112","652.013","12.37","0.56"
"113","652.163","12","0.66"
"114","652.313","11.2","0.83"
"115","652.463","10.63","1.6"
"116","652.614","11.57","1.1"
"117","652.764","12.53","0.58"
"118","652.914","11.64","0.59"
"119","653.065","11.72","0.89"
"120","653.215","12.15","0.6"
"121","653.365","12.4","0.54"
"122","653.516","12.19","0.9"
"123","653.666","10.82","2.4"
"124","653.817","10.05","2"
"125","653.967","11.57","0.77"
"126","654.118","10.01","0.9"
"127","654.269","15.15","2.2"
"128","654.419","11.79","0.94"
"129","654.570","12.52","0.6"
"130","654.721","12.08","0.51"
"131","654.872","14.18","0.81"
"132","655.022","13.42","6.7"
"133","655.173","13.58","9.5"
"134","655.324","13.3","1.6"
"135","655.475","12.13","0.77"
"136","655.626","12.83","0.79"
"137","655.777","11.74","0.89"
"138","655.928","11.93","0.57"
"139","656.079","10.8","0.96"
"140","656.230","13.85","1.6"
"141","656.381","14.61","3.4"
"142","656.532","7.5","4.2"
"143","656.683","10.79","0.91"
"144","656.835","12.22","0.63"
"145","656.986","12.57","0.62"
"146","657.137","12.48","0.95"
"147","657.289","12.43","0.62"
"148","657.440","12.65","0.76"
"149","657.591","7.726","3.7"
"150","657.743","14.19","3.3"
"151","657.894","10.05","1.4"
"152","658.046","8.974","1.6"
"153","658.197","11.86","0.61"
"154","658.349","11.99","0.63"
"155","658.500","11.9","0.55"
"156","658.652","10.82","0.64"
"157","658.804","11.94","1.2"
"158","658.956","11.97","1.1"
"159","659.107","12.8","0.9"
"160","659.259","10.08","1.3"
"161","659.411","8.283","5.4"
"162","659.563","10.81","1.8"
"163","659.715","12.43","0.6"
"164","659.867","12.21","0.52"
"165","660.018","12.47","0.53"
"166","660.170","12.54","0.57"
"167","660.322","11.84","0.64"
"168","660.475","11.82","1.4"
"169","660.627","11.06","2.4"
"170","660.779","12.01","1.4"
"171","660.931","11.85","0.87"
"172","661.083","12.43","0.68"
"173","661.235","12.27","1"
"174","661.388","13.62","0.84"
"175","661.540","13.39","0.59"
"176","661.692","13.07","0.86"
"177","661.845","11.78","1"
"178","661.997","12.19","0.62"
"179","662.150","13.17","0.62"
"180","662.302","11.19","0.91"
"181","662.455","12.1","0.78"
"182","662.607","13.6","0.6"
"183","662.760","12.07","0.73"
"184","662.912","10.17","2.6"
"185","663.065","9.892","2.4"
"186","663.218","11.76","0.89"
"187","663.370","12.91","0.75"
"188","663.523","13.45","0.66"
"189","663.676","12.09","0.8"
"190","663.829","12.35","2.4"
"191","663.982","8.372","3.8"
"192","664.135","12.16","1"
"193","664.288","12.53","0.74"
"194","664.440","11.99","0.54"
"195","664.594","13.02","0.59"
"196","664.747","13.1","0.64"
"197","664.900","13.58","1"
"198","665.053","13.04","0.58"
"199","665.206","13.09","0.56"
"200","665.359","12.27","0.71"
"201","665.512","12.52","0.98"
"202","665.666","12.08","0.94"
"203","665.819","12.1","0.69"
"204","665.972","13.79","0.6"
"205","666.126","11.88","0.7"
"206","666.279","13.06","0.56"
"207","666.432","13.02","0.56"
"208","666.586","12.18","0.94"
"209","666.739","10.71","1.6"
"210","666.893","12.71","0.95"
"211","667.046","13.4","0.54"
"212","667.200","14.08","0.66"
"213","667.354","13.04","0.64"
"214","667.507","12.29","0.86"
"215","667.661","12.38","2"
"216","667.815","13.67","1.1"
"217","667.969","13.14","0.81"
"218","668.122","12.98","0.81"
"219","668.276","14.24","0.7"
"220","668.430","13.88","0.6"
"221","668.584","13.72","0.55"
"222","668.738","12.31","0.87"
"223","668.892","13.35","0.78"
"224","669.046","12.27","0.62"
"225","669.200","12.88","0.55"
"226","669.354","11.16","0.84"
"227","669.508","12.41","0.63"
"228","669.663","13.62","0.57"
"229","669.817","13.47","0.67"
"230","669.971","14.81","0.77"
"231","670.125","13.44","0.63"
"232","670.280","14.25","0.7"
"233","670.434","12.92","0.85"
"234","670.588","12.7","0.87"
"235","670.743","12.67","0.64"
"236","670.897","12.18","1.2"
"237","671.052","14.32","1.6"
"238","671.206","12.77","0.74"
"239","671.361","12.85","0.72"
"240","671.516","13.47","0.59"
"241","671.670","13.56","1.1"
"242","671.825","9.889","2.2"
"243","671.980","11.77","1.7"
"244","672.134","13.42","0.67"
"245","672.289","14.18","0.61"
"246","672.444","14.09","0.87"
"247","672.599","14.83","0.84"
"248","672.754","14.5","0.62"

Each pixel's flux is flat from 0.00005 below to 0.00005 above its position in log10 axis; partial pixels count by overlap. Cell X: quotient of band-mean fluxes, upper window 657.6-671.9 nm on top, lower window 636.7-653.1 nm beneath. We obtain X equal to 1.1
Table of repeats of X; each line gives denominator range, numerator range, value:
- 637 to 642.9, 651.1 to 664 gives 1.03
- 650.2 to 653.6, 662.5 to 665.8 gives 1.07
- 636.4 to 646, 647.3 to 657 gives 1.01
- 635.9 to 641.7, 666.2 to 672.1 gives 1.11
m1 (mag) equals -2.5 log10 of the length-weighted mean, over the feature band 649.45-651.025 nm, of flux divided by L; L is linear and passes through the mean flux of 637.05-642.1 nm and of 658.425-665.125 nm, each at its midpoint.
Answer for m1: 0.13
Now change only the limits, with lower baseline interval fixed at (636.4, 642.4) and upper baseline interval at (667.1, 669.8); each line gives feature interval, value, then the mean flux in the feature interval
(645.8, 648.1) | 0.068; 11.3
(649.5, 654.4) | 0.076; 11.4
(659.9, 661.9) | 0.030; 12.3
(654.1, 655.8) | -0.041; 12.8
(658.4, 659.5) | 0.132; 11.1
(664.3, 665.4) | -0.001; 12.9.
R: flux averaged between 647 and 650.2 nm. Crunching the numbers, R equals 11.7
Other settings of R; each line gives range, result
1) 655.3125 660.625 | 11.6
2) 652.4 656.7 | 12.1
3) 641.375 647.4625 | 11.4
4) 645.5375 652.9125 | 11.3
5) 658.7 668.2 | 12.3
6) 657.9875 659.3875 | 11.3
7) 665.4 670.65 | 13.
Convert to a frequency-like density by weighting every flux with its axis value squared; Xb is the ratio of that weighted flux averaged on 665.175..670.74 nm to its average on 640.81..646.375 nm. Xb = 1.2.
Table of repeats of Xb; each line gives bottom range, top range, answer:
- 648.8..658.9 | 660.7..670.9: 1.13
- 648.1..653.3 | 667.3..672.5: 1.22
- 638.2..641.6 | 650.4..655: 1.04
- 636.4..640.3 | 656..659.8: 1.05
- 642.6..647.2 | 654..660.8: 1.07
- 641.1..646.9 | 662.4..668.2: 1.17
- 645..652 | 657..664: 1.08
